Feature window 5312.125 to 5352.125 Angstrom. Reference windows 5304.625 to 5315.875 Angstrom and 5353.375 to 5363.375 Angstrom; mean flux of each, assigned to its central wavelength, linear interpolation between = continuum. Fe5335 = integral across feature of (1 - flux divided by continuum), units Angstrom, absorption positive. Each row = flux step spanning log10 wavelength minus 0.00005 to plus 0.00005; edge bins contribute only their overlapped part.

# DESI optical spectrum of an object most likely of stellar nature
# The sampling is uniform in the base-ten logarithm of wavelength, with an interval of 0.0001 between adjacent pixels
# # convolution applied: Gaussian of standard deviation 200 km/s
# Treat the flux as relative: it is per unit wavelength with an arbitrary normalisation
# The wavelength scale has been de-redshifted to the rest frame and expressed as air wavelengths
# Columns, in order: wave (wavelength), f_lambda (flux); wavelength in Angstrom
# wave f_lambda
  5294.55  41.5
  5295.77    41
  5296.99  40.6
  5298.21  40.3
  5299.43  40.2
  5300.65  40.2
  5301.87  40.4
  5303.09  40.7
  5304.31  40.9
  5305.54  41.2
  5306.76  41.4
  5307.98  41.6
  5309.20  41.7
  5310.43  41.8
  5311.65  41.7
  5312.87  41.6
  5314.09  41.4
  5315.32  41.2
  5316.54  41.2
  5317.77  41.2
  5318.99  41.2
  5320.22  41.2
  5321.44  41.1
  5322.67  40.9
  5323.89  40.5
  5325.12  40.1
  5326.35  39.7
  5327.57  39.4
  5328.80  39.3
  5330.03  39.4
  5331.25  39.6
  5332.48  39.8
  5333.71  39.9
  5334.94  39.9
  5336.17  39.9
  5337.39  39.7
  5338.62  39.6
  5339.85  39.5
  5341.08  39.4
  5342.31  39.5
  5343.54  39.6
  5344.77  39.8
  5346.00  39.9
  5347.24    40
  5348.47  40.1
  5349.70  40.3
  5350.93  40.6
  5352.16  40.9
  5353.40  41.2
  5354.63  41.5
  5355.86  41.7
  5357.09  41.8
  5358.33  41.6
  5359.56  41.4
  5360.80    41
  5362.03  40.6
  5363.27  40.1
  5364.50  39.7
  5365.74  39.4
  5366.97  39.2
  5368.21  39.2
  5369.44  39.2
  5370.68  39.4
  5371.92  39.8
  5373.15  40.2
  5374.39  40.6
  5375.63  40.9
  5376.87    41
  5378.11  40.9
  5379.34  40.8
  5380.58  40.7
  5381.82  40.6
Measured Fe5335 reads 1.1 Angstrom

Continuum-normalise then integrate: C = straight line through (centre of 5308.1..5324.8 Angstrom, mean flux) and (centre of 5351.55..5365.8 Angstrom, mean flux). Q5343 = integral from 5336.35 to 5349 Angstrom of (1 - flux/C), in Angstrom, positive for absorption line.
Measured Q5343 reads 0.4 Angstrom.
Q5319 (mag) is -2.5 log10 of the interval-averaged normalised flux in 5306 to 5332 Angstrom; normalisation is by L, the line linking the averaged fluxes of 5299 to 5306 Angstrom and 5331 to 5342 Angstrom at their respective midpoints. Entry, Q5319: -0.02 mag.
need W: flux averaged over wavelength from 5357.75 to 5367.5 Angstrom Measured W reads 40.4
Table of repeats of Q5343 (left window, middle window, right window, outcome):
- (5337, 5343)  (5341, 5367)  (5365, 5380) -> -0.47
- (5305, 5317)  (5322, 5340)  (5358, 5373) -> 0.50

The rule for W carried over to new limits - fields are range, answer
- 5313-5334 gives 40.4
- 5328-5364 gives 40.3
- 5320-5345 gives 39.9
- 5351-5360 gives 41.4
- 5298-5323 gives 41.1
